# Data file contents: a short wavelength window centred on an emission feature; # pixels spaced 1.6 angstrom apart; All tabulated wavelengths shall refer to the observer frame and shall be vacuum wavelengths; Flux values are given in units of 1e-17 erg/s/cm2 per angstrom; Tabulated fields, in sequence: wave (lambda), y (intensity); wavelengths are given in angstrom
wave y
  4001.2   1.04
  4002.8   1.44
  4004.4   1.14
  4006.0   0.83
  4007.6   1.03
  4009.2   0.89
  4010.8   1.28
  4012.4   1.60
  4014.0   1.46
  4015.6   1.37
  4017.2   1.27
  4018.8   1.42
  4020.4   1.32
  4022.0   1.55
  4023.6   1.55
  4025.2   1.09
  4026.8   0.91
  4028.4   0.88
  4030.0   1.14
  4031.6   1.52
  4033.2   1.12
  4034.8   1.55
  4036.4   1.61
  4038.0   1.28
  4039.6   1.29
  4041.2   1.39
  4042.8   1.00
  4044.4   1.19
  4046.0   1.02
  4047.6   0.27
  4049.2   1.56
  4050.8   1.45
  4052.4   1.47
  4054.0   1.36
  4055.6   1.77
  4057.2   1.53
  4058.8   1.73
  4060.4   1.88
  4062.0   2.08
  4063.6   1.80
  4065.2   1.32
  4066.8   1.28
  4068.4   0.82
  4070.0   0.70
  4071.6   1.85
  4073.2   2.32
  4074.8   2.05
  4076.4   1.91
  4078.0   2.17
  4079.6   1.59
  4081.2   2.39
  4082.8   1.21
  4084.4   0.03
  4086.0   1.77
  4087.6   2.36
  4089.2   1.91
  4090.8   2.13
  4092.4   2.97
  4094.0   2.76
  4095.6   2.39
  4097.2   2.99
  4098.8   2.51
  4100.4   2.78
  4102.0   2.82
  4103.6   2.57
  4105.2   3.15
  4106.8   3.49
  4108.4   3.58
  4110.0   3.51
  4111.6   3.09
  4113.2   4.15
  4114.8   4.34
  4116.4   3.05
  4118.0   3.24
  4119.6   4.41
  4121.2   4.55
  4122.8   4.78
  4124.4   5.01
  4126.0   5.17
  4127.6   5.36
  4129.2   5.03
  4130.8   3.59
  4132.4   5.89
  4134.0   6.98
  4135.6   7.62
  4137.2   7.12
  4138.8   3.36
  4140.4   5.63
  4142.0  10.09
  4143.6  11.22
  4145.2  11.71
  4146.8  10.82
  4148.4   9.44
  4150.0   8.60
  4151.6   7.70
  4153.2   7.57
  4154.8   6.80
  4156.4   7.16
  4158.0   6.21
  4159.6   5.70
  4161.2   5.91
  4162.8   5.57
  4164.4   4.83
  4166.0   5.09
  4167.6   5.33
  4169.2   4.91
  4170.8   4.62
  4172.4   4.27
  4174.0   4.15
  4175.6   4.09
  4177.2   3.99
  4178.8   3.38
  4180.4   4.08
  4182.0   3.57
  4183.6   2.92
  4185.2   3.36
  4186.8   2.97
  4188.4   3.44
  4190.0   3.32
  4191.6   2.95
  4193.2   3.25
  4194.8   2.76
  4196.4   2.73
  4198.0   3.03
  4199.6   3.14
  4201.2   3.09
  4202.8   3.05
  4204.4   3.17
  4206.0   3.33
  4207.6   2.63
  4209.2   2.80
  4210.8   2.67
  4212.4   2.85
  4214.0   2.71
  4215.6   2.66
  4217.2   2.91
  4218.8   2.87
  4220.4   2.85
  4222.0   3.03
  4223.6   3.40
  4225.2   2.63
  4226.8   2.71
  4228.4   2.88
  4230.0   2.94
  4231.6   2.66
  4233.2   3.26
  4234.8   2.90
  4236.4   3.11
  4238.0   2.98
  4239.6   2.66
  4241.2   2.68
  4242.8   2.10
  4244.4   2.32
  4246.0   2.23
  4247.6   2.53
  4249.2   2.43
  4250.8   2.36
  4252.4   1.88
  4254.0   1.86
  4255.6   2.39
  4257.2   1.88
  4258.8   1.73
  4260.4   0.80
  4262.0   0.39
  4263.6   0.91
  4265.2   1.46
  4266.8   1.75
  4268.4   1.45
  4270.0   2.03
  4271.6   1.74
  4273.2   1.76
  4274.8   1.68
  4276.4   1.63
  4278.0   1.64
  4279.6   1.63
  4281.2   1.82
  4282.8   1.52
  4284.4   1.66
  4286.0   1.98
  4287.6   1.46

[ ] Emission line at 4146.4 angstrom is Ly-alpha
